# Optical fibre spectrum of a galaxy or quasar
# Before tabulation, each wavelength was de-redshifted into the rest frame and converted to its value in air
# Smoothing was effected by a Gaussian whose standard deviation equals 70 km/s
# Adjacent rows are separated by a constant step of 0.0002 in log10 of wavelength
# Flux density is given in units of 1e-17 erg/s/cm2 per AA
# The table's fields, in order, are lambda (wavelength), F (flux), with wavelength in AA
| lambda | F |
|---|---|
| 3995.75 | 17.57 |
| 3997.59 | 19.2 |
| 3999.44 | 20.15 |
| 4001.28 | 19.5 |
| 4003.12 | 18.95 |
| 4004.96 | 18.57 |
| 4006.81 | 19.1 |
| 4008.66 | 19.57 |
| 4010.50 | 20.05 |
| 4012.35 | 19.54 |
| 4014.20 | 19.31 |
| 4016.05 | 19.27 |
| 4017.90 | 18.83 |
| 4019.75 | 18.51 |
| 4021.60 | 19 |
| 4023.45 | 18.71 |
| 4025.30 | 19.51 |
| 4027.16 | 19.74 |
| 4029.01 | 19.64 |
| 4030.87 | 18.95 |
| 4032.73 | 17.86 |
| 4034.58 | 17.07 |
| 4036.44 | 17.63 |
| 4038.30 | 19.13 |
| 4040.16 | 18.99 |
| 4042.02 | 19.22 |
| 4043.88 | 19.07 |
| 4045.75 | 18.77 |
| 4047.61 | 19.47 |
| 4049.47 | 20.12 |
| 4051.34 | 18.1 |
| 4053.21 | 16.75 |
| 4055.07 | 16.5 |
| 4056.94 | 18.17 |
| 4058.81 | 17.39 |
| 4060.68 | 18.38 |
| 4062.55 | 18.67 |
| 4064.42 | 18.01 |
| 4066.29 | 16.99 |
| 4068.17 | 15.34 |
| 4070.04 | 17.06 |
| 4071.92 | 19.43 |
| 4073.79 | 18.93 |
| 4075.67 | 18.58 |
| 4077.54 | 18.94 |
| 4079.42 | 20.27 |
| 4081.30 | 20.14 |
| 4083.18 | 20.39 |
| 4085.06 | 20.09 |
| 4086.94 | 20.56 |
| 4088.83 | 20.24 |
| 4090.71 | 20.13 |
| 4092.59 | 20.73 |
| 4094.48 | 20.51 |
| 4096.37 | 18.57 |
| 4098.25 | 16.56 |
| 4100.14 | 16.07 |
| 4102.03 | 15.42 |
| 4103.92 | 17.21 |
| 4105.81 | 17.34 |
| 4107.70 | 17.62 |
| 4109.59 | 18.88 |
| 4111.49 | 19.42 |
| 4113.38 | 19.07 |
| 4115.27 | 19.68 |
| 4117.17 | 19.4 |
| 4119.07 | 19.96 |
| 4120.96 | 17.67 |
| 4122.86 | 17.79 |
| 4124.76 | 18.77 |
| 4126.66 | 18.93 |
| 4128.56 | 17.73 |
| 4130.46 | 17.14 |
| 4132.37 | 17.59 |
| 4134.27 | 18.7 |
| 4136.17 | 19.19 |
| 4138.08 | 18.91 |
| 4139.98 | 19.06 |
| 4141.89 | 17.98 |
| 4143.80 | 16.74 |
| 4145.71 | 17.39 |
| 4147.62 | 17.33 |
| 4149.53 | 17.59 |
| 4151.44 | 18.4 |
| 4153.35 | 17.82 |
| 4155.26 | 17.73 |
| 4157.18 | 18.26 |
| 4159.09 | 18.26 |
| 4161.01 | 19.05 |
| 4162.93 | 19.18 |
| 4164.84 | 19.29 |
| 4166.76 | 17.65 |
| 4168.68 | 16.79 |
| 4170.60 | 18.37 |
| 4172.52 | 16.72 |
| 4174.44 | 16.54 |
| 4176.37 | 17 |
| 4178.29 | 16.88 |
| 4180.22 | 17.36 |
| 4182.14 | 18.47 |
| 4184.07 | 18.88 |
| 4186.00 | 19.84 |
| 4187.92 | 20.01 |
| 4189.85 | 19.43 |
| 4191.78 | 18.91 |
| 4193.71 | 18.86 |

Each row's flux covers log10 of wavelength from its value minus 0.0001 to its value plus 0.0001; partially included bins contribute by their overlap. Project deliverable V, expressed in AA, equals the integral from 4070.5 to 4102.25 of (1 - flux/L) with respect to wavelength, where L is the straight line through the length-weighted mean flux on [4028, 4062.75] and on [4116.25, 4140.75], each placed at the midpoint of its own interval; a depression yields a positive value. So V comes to -1.3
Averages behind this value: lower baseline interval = 18.4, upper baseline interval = 18.5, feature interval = 19.2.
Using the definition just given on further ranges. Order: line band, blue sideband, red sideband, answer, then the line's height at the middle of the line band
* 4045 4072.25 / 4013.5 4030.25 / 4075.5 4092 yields 2.4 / 19.7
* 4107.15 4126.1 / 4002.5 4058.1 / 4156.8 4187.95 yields -0.5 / 18.4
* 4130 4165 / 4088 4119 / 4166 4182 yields -0.9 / 17.7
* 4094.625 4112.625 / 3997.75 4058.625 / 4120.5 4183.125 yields 0.7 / 18.3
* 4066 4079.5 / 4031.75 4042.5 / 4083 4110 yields 0.3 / 18.5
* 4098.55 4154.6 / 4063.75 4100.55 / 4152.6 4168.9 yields 1.5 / 18.6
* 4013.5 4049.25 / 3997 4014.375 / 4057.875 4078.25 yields -0.2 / 18.8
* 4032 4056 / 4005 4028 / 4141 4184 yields 0.7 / 19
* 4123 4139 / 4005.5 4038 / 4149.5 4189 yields 0.0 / 18.3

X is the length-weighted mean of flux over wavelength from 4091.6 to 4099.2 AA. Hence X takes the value 19.1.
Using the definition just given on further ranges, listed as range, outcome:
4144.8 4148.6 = 17.4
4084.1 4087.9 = 20.3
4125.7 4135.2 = 18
